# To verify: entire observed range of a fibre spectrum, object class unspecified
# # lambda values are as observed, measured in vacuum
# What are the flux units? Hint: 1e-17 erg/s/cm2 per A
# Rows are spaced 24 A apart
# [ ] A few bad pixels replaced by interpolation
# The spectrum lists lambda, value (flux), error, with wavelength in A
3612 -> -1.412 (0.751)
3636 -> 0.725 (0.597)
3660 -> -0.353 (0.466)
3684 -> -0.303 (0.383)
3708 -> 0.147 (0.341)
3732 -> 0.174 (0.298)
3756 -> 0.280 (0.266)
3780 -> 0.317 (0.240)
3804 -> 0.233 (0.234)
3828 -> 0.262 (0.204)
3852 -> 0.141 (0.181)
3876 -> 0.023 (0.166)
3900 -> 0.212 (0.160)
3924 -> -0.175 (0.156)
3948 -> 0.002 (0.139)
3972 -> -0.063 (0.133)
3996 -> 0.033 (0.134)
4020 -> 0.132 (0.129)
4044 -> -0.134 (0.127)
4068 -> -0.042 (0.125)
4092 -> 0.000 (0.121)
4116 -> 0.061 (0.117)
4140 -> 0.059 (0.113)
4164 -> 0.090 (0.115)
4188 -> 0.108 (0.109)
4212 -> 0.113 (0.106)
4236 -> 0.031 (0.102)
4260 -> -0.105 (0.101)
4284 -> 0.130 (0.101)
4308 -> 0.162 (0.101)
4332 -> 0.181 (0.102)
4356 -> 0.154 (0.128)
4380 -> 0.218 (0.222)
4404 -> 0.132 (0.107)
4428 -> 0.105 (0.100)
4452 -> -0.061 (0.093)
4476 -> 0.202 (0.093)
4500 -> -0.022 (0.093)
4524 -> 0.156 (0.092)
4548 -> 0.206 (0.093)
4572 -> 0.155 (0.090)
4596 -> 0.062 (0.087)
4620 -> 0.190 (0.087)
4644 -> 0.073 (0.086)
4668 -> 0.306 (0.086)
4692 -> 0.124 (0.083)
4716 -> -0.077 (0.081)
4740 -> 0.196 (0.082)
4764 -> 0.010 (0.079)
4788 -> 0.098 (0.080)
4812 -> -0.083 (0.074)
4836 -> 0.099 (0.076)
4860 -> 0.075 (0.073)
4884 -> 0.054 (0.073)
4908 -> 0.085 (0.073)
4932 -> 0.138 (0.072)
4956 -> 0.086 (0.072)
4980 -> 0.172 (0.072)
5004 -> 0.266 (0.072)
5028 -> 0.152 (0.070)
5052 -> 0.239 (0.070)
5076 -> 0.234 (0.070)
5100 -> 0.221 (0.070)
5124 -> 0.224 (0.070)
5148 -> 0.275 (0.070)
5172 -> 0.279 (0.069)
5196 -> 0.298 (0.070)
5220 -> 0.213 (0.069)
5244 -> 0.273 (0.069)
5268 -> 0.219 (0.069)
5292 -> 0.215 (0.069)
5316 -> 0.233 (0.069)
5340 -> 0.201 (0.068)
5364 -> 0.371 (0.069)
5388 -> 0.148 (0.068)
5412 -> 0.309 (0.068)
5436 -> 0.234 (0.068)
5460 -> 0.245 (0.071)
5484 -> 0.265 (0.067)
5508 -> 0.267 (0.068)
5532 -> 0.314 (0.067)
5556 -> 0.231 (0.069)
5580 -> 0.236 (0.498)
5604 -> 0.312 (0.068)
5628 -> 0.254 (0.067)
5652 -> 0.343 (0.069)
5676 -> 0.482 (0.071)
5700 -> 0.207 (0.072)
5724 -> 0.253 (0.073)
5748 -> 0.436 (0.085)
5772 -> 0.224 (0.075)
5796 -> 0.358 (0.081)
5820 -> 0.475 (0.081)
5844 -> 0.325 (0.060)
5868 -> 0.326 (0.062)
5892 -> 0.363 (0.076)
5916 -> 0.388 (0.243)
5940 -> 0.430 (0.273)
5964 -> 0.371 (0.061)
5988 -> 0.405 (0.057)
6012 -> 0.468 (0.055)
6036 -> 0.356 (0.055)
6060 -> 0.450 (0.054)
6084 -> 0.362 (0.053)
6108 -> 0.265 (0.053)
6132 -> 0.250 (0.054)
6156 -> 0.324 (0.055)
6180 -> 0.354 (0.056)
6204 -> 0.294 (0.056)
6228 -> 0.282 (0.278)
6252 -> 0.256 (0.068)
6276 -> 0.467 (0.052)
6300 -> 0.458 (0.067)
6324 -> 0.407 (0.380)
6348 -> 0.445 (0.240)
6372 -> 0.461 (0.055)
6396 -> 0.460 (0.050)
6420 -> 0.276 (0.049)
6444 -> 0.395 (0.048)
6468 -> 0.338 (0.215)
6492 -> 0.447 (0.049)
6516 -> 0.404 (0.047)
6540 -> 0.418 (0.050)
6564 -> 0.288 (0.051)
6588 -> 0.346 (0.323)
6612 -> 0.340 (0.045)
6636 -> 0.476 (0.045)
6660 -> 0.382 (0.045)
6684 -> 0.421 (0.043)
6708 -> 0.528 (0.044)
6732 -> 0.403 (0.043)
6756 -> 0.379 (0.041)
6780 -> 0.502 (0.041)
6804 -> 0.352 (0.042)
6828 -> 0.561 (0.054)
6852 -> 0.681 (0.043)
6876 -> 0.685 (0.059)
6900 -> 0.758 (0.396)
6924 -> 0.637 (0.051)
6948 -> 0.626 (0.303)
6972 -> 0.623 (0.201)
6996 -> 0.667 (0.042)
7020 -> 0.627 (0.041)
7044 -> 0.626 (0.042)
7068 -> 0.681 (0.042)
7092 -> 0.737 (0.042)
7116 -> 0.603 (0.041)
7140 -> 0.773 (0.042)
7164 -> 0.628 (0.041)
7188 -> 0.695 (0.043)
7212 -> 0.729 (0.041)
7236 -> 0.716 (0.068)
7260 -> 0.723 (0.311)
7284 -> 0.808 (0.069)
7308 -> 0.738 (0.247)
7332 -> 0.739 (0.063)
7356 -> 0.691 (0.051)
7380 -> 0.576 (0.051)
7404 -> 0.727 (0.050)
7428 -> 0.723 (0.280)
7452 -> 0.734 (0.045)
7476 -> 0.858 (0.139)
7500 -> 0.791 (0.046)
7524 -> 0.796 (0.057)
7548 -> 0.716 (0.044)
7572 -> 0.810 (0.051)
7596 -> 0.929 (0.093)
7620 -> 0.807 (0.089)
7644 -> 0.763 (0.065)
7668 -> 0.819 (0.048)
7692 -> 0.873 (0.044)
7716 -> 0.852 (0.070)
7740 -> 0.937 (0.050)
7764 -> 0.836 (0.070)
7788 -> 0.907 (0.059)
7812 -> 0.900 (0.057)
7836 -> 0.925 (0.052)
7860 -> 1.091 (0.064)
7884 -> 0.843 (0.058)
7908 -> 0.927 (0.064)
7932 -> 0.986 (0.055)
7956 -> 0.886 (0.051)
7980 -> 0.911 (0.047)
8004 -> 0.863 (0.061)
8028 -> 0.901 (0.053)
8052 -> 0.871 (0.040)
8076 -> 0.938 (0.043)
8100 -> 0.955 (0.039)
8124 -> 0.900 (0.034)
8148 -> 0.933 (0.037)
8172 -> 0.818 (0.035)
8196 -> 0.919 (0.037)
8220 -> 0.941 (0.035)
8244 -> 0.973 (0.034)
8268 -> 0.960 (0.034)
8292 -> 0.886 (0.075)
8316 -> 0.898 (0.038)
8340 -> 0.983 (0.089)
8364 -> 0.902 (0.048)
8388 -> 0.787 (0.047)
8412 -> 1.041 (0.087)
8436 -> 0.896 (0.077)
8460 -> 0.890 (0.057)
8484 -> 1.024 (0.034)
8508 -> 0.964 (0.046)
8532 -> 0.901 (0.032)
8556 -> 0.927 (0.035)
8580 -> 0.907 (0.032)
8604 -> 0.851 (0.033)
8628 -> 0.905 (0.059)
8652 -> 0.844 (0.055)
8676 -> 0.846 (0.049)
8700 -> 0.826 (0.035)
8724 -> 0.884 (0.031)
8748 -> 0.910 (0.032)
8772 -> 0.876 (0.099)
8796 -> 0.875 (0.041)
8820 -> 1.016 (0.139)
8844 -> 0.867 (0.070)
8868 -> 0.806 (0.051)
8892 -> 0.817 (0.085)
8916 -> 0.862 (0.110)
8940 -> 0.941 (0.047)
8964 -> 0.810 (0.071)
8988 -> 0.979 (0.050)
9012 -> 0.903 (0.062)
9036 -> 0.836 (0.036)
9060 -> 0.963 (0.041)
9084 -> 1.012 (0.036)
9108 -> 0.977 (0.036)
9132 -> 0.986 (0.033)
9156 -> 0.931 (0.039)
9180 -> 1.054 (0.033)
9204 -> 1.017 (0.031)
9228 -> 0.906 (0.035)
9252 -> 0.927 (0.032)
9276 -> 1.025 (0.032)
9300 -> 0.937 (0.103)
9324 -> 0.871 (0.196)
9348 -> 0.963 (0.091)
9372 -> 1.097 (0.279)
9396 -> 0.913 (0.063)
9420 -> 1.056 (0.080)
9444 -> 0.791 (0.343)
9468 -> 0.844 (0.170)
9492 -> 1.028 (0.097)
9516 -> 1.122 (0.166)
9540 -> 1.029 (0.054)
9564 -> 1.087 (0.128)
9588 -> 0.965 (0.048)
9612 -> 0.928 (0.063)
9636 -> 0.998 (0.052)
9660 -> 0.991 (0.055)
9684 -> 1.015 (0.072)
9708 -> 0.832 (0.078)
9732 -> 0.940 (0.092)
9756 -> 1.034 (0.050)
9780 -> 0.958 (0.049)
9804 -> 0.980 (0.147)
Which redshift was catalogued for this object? 0.715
